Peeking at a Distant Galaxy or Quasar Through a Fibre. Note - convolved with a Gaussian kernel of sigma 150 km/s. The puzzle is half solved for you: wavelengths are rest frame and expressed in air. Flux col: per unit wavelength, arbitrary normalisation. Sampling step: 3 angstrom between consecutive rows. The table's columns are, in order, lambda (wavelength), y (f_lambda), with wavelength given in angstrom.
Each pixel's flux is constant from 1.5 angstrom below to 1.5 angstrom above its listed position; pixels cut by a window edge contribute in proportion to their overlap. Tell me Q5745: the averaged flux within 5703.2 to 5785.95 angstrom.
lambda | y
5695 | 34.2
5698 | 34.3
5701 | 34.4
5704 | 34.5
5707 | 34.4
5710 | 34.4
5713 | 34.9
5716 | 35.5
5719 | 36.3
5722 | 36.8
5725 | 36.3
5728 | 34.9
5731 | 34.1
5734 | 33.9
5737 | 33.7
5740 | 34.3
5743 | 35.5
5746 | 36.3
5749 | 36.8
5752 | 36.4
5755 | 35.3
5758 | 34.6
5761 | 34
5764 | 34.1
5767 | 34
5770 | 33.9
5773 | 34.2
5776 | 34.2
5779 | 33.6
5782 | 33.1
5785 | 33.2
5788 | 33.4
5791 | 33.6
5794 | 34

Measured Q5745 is 34.8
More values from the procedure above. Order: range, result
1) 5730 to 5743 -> 34.2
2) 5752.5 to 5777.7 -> 34.4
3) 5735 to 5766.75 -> 35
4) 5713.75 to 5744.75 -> 35.1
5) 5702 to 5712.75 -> 34.5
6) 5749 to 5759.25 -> 35.7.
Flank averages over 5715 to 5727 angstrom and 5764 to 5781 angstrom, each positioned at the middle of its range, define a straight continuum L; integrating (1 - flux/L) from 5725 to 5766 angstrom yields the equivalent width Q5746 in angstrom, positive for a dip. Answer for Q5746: 0.2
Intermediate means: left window 36.2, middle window 35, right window 34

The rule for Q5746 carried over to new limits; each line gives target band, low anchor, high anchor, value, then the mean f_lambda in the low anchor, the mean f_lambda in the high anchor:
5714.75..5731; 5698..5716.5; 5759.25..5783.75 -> -0.64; 34.6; 33.9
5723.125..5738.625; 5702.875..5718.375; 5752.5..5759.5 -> 0.15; 34.8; 35.2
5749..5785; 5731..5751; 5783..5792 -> -0.27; 35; 33.4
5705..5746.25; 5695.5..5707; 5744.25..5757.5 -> 0.18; 34.4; 36.1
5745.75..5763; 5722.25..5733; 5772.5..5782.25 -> -0.50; 35.2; 33.8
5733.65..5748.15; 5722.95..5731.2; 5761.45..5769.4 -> -0.01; 35.4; 34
